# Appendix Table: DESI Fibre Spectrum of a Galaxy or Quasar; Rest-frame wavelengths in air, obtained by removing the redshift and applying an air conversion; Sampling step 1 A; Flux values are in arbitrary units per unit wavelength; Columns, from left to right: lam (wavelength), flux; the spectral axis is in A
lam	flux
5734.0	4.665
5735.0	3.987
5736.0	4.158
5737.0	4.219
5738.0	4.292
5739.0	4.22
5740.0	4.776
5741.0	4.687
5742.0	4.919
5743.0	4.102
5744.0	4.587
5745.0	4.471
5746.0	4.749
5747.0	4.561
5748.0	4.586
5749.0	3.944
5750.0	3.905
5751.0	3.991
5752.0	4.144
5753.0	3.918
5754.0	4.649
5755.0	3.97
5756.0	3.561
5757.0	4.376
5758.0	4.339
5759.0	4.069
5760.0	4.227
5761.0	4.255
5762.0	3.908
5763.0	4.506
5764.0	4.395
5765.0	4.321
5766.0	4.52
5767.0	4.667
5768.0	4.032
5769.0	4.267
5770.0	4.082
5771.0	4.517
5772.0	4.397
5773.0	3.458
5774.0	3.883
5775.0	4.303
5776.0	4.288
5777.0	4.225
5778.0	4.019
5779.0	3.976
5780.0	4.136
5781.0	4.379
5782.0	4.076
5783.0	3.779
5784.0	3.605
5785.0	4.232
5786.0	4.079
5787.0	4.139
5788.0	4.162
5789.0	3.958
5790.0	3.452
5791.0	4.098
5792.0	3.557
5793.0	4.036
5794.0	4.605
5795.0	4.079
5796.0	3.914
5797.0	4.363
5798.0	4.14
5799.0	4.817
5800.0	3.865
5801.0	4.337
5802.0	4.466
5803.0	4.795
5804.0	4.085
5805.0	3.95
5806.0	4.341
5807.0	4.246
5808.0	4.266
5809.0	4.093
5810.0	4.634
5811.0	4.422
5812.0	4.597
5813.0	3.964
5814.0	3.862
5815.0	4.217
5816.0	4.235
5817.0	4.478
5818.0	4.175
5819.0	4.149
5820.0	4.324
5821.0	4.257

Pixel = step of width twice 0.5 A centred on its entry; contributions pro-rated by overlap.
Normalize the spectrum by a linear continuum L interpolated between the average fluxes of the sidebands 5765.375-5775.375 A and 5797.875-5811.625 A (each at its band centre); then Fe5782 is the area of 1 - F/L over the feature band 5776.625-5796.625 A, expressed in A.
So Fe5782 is 1.1 A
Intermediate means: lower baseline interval 4.21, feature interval 4.03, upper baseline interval 4.33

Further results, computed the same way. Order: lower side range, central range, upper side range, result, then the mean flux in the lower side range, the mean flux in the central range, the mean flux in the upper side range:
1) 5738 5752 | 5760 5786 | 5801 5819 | 1.1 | 4.41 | 4.17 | 4.28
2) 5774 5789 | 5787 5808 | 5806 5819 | 0.1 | 4.09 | 4.17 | 4.26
